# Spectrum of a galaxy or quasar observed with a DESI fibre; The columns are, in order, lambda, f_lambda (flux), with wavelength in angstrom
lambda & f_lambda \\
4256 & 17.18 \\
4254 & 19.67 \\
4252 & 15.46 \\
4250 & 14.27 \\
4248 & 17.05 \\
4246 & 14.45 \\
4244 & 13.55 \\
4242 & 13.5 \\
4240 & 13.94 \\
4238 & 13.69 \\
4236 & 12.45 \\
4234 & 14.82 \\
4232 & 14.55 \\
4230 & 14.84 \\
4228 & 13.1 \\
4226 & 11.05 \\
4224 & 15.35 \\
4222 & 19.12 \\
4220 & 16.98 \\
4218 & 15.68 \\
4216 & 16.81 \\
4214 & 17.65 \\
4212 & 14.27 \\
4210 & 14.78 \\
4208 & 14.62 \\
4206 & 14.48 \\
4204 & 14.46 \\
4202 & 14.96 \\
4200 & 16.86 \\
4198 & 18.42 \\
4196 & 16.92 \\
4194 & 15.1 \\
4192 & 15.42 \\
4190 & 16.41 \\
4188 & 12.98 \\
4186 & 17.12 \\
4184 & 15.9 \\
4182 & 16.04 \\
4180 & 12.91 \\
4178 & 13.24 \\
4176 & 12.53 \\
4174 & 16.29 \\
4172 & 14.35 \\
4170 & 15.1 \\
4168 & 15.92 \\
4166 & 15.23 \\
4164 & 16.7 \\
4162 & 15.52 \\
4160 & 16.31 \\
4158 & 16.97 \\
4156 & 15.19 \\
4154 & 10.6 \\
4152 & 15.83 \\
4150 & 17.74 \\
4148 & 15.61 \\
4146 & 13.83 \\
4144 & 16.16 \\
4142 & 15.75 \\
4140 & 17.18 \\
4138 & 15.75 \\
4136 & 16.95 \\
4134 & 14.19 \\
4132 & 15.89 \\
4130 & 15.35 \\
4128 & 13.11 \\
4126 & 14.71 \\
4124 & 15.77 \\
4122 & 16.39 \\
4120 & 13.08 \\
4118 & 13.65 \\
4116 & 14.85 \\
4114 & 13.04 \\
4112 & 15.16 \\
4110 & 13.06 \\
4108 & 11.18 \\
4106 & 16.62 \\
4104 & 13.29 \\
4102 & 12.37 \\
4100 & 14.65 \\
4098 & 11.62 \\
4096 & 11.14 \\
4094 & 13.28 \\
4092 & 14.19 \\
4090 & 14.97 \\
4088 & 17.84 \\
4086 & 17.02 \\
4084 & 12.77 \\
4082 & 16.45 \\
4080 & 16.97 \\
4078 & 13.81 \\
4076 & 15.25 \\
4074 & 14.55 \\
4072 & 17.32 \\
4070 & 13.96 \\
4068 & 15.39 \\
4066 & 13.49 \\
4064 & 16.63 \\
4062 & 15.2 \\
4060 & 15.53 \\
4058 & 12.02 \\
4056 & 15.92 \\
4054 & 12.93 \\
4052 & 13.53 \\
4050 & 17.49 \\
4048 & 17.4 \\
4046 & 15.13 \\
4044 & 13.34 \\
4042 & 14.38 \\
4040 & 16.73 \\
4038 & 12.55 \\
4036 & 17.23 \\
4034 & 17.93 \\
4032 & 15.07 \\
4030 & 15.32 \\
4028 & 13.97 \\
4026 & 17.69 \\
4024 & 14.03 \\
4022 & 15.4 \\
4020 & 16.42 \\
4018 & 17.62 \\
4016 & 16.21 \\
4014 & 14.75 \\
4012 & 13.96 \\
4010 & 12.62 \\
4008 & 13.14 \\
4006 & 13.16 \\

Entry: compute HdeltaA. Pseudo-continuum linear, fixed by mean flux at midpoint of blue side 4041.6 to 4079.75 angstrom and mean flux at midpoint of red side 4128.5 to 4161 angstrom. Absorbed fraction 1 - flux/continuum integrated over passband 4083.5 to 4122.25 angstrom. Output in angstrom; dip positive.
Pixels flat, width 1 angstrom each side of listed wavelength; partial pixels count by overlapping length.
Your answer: 3.23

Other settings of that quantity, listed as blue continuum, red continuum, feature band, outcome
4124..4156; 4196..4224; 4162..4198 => 1.0 angstrom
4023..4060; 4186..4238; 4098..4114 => 1.7 angstrom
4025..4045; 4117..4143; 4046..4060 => 0.4 angstrom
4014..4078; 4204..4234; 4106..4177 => 1.0 angstrom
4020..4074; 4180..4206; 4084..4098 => 0.9 angstrom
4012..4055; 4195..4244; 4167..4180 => 0.6 angstrom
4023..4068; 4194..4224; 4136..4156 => 0.3 angstrom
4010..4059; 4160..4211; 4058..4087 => 0.1 angstrom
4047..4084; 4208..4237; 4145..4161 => -0.2 angstrom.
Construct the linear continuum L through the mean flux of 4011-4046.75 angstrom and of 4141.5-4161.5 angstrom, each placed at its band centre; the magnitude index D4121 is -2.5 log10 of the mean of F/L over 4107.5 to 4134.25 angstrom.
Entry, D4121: 0.08 mag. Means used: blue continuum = 15.4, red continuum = 15.4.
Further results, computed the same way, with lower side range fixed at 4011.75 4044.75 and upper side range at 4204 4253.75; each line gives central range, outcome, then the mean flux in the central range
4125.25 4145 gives -0.02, 15.5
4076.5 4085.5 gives 0.02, 15.1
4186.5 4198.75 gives -0.06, 15.9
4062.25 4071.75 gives 0.02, 15.1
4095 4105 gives 0.21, 12.6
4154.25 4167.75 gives -0.04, 15.7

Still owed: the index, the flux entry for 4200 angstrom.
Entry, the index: 16.86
